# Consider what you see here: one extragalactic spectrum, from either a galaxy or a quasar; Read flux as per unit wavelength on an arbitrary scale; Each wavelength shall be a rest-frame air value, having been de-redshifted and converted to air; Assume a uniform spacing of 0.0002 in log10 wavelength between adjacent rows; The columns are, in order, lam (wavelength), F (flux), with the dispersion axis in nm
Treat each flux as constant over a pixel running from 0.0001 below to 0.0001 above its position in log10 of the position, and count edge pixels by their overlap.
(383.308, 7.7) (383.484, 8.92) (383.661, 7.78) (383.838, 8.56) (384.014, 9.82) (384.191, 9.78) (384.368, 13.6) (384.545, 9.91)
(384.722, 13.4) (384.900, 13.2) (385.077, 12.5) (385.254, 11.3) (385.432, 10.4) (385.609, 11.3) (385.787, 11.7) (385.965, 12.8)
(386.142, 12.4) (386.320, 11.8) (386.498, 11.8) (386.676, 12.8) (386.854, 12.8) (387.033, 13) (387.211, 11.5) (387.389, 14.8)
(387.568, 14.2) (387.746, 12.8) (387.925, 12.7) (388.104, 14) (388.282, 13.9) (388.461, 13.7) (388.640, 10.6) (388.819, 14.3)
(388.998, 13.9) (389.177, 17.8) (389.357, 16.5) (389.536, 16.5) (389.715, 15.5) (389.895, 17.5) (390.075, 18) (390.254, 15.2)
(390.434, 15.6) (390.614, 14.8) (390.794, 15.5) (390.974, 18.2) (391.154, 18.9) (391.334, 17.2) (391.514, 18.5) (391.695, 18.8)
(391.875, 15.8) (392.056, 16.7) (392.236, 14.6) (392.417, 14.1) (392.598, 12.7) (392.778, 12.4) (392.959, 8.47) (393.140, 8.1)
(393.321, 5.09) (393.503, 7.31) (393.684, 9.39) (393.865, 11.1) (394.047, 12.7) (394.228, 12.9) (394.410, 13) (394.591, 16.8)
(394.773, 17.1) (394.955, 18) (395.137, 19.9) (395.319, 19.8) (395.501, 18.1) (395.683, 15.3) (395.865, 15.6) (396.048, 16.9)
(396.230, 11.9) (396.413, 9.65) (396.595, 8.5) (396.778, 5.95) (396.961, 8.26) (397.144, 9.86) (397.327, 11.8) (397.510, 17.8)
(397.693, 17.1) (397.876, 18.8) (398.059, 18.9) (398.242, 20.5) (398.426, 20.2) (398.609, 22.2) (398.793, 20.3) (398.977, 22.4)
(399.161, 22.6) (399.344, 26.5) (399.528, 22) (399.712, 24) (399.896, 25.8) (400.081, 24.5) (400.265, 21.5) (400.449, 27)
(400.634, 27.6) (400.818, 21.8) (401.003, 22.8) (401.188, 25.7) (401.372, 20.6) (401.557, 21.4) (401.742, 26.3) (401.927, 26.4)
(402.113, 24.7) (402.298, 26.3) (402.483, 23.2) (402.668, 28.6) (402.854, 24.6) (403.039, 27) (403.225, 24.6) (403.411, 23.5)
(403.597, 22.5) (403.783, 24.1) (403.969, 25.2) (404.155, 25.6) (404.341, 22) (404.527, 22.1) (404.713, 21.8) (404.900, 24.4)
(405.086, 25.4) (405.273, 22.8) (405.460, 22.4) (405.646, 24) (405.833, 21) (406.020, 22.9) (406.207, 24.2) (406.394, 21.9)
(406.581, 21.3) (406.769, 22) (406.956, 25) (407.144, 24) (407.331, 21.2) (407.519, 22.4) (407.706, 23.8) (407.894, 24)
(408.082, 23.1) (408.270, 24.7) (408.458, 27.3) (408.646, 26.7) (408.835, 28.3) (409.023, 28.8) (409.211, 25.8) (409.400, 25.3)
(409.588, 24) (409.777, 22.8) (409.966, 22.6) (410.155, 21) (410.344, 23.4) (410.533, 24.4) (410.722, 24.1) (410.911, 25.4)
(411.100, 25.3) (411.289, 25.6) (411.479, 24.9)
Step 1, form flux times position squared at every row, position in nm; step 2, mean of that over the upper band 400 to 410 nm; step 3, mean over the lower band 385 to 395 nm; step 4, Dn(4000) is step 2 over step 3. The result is 1.9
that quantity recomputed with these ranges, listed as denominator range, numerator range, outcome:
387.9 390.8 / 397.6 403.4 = 1.64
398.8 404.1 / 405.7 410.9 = 1.02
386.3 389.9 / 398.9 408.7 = 1.87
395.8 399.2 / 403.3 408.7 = 1.56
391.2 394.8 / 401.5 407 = 1.93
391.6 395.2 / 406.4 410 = 1.99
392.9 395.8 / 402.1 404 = 1.94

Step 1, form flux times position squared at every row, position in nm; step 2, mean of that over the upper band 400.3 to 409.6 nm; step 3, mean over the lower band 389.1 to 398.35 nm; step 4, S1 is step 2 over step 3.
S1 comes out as 1.8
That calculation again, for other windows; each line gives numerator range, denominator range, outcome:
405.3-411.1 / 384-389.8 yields 2.05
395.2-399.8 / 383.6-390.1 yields 1.39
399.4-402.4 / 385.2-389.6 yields 1.97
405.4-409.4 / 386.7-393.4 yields 1.82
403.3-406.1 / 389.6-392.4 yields 1.50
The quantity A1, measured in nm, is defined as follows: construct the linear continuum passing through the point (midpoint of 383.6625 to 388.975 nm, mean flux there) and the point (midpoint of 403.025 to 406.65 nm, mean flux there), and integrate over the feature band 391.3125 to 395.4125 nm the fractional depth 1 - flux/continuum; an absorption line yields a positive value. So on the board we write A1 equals 0.64 nm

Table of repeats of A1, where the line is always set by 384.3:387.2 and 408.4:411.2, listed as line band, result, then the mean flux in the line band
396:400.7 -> 0.13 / 18.5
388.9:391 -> -0.26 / 16.2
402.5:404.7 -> -0.28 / 24.4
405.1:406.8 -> 0.02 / 22.6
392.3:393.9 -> 0.61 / 9.88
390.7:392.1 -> -0.21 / 17.5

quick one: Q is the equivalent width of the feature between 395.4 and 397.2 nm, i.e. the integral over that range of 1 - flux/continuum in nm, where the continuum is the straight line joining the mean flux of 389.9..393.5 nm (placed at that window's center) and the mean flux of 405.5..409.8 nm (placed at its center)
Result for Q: 0.54 nm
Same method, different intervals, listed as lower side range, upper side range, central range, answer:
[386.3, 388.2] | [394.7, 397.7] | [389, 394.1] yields -0.34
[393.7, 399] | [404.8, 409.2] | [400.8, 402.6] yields -0.40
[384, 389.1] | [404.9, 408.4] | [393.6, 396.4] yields 0.32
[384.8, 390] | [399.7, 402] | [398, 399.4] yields 0.06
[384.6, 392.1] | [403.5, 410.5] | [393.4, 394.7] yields 0.41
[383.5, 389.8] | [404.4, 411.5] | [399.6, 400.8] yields -0.30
